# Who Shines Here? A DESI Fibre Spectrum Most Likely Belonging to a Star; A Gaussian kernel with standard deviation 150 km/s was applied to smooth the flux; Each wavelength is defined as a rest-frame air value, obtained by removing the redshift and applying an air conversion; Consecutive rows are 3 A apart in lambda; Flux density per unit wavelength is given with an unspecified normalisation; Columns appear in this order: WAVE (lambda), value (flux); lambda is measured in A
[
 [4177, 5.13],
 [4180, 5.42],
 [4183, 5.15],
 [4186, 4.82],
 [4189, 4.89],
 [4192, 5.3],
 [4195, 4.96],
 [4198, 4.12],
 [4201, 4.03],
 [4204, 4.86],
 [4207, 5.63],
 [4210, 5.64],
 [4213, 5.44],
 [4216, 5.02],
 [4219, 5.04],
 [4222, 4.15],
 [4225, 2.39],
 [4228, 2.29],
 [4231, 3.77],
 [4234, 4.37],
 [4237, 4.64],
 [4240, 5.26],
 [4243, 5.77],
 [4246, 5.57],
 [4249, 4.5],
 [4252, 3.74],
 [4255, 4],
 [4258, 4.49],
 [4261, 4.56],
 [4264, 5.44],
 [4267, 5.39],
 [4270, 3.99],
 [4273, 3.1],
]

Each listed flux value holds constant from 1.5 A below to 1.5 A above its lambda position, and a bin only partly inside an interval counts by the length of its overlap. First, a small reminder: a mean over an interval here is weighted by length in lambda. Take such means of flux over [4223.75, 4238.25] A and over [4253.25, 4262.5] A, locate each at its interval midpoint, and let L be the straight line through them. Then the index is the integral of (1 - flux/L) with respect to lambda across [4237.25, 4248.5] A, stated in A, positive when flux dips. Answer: -4.31 A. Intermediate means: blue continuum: 3.49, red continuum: 4.33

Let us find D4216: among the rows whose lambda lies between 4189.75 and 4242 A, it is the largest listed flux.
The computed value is 5.64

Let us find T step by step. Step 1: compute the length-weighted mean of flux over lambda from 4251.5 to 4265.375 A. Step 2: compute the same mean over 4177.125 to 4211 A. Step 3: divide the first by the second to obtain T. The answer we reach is 0.9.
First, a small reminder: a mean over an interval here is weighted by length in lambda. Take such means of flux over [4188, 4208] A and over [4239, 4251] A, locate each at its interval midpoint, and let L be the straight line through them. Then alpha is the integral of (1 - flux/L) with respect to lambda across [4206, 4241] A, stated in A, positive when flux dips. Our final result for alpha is 4.0 A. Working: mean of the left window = 4.81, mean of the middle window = 4.44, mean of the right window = 5.21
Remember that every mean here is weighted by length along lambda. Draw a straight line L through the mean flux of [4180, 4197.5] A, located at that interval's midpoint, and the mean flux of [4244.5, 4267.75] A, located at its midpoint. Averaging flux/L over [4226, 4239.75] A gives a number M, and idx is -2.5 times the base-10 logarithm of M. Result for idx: 0.24 mag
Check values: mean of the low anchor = 5.01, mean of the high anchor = 4.69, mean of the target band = 3.85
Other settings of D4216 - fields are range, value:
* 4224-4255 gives 5.77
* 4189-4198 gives 5.3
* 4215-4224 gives 5.04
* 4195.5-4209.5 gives 5.63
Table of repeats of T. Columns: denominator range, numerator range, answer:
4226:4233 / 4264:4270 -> 1.64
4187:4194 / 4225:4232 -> 0.56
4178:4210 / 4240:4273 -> 0.95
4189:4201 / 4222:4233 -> 0.65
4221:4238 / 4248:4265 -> 1.24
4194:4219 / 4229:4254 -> 0.93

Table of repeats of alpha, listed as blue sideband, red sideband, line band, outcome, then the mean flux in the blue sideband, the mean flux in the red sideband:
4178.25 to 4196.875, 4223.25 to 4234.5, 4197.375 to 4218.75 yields -4.95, 5.07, 3.12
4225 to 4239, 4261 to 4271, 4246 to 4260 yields 0.29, 3.67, 4.93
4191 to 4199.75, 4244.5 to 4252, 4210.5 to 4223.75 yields -0.46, 4.74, 4.78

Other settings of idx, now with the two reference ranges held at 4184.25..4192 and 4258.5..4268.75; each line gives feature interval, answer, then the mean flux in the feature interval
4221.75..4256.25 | 0.19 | 4.21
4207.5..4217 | -0.09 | 5.41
